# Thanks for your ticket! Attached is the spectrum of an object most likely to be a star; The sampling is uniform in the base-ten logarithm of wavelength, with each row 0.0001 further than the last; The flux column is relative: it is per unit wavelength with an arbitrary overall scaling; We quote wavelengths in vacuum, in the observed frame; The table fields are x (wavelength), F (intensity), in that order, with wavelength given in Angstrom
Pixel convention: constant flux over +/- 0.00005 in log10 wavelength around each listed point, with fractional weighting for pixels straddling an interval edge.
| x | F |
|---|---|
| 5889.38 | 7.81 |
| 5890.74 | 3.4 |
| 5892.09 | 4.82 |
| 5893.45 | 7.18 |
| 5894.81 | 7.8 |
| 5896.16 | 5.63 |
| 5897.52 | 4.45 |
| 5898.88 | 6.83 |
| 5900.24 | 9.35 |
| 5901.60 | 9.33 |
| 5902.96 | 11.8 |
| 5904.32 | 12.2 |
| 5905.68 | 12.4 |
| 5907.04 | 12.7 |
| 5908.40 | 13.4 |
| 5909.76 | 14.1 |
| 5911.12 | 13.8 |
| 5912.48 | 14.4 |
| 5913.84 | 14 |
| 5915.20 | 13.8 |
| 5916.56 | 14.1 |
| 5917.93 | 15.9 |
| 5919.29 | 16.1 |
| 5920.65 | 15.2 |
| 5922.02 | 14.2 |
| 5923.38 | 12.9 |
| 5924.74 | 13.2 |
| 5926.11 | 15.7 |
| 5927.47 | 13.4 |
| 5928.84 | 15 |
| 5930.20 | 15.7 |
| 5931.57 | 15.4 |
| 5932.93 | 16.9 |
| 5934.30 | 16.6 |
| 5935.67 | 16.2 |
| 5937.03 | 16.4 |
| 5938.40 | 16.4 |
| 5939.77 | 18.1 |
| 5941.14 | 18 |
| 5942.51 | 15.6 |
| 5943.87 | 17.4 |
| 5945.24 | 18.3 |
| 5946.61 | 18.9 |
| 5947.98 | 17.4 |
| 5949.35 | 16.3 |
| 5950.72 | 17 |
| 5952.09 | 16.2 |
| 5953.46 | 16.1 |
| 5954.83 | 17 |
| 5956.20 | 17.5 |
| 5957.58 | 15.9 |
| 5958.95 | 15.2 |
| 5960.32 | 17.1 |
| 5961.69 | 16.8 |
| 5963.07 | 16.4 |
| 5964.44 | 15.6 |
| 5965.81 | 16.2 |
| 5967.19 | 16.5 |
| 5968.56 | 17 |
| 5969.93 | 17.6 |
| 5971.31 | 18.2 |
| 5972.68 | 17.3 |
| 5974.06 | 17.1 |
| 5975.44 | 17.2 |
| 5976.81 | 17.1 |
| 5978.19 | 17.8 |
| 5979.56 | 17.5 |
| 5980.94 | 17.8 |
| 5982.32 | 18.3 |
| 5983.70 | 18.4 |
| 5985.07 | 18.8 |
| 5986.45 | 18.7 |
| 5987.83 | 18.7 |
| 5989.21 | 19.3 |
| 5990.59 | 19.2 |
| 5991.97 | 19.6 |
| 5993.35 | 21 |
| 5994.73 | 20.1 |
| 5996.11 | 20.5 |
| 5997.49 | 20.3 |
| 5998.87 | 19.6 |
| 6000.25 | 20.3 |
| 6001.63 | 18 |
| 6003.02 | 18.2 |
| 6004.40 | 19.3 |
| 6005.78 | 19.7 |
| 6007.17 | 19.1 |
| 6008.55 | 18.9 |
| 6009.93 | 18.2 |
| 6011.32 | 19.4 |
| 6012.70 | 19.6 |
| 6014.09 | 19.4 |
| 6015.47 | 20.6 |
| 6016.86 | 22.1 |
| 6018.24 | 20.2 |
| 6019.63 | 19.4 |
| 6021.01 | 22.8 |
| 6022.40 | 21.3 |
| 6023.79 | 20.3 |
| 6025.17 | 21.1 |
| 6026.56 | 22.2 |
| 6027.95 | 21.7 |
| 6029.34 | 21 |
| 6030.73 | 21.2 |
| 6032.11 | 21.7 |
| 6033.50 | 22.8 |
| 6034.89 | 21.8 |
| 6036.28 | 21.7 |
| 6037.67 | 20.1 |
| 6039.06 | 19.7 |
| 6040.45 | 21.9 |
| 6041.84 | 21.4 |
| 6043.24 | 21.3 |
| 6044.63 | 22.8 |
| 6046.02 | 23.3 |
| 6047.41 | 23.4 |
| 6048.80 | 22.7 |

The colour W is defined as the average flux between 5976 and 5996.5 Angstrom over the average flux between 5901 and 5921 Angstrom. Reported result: 1.39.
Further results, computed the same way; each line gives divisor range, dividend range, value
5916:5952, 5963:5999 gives 1.14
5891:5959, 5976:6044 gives 1.43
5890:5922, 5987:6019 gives 1.77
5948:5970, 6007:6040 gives 1.25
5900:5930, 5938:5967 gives 1.24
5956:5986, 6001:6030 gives 1.17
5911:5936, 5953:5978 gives 1.13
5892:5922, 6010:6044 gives 1.82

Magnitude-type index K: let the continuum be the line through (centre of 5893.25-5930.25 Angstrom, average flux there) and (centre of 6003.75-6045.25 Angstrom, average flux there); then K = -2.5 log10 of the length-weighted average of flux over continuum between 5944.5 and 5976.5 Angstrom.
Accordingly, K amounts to -0.06 mag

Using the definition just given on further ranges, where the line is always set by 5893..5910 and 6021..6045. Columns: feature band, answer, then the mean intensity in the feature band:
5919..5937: -0.246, 15.1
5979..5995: -0.095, 18.9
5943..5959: -0.203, 17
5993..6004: -0.078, 19.7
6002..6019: -0.005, 19.5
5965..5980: -0.077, 17.2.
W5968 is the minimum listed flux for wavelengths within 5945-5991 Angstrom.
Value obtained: 15.2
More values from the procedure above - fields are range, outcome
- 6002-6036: 18.2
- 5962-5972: 15.6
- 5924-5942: 13.2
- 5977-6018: 17.5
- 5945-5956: 16.1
